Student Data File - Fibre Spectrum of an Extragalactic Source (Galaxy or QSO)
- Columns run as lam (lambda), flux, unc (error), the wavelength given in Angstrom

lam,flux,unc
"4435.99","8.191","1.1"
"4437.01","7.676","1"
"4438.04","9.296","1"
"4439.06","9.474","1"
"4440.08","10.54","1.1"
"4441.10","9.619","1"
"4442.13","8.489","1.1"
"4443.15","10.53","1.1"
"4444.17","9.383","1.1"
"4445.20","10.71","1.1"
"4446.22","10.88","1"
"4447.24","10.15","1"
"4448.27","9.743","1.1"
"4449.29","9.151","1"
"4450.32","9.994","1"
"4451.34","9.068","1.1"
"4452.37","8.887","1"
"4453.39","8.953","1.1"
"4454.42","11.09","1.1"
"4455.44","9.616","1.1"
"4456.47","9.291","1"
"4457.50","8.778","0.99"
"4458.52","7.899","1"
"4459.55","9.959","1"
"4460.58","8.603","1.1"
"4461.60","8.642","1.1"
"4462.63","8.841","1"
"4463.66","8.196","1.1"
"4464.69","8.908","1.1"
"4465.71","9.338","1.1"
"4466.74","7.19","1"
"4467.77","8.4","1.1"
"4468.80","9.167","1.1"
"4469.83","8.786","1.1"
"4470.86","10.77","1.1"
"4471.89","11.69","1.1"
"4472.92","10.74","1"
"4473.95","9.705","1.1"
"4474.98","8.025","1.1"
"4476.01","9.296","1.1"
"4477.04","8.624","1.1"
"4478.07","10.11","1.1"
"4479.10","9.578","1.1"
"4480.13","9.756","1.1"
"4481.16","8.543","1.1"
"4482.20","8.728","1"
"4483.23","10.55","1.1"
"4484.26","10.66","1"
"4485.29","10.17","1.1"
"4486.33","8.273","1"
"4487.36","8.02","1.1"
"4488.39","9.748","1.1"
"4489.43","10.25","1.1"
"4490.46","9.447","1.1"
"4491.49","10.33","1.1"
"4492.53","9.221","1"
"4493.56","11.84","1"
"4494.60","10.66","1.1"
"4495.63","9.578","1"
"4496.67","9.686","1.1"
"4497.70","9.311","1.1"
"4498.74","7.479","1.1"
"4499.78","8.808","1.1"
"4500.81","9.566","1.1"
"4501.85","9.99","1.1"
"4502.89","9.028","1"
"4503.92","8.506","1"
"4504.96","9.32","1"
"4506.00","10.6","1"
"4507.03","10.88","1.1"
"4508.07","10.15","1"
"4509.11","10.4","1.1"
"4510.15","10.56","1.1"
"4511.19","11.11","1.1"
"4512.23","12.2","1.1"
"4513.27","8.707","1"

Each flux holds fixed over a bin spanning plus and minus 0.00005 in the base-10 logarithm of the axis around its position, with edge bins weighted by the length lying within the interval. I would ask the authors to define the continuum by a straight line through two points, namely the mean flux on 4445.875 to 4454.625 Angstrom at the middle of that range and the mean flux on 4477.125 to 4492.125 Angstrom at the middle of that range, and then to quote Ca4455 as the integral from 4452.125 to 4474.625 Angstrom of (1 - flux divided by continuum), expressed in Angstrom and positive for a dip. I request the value 0.9 Angstrom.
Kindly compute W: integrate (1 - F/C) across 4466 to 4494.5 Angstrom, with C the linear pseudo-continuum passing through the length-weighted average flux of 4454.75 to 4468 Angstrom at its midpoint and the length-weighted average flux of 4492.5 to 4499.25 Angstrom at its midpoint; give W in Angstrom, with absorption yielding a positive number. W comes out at -0.8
